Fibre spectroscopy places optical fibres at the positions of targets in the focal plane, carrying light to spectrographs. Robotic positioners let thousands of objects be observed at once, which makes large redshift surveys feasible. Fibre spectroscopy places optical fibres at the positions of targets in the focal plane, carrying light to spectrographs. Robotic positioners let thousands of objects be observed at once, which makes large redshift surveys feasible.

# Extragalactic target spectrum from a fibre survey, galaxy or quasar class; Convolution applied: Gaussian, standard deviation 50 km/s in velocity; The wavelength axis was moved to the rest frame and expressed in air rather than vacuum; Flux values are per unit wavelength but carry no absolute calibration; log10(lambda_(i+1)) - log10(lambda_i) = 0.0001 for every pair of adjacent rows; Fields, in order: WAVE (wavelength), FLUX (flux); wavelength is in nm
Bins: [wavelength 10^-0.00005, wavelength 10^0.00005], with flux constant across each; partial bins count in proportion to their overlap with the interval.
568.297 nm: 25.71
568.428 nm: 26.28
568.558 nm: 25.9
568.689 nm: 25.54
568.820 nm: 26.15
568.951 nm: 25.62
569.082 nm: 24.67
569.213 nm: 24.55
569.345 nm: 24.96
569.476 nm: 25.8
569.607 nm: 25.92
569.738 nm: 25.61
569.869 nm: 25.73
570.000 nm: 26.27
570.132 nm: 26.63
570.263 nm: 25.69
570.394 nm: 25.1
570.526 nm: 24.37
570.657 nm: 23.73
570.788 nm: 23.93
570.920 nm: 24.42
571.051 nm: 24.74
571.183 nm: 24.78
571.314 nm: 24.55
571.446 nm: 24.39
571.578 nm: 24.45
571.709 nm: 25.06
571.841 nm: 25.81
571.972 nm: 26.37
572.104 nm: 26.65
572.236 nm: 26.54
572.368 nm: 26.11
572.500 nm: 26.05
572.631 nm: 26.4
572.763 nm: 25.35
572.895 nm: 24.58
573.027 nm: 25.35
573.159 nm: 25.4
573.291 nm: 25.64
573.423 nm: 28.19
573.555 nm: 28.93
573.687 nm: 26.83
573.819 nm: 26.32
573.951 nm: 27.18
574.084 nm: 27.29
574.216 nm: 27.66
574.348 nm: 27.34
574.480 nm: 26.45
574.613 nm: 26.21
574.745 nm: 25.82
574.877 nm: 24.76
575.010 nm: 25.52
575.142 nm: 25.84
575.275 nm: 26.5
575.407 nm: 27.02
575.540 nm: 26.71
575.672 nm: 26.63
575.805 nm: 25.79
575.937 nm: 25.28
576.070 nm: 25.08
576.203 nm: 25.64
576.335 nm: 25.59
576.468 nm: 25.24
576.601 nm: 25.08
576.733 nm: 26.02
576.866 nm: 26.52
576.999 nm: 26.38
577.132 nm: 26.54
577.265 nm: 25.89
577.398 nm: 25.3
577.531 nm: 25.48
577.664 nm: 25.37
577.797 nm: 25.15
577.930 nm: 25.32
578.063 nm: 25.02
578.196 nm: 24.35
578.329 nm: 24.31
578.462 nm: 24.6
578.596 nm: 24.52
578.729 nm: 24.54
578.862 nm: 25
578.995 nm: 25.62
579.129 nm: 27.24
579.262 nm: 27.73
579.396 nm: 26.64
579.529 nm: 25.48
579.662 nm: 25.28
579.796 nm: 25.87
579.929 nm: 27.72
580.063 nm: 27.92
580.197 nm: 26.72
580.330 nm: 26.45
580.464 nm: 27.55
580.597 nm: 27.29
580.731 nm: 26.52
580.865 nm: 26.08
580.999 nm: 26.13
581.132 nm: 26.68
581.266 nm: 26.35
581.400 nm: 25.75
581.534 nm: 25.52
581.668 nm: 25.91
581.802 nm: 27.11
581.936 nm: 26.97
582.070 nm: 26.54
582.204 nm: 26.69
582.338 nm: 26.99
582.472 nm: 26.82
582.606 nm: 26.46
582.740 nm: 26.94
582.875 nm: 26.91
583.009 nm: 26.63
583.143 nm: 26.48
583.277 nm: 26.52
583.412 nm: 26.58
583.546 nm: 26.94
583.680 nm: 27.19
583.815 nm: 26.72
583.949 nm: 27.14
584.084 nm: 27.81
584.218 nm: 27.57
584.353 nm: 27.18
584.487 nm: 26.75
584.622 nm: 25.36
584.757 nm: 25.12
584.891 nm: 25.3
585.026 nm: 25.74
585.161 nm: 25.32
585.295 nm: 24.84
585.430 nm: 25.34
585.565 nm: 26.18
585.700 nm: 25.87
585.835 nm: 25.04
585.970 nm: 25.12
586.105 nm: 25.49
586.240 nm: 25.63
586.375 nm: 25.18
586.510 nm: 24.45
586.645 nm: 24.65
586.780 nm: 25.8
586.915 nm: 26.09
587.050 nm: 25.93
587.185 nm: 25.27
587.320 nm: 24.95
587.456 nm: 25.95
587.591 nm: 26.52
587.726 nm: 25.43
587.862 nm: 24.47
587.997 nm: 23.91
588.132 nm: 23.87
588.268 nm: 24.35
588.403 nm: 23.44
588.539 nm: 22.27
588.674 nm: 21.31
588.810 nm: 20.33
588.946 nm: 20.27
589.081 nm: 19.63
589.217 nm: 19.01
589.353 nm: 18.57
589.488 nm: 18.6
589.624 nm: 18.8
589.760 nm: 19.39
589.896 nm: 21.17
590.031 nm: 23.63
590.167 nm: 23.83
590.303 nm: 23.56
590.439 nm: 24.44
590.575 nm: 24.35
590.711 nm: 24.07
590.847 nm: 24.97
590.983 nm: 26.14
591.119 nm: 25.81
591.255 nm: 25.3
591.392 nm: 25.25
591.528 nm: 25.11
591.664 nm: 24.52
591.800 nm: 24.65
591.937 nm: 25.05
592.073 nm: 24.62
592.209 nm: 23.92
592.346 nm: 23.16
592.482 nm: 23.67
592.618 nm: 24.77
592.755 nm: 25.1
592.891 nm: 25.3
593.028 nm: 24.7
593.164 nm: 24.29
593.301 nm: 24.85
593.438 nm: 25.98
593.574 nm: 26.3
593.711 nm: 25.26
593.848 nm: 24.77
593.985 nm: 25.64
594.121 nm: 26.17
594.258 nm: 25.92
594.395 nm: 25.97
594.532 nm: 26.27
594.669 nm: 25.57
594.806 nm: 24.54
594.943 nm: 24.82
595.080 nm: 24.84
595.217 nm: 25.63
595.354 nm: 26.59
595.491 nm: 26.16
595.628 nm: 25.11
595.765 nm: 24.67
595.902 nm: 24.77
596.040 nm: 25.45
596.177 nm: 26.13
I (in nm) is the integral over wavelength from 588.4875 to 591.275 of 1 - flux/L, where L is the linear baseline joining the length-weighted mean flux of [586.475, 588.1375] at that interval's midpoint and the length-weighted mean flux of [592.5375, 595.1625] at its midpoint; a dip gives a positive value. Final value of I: 0.35 nm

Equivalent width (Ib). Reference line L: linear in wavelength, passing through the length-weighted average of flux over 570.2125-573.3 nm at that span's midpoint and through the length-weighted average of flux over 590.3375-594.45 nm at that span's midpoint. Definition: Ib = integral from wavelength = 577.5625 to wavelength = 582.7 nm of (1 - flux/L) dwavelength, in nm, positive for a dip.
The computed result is -0.20 nm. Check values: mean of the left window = 25.2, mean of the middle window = 26.1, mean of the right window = 25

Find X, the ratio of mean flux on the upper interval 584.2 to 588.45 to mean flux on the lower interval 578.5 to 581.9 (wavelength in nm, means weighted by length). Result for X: 1.0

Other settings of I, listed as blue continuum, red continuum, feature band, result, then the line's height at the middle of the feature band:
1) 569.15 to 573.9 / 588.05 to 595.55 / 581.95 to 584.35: -0.22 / 24.6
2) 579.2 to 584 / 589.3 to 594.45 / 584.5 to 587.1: 0.02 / 25.6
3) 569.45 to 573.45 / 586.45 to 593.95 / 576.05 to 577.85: -0.05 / 25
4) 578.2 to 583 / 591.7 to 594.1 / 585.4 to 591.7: 0.39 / 25.4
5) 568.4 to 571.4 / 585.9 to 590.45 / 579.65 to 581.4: -0.19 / 24.1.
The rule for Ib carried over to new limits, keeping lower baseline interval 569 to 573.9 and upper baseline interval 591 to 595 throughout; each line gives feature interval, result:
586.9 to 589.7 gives 0.27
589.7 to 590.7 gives 0.09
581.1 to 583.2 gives -0.10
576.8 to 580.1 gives -0.04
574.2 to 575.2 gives -0.02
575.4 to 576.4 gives -0.02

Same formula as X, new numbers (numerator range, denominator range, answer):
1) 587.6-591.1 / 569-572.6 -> 0.89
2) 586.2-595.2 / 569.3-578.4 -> 0.94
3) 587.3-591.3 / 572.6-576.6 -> 0.87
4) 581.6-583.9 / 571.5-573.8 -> 1.02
